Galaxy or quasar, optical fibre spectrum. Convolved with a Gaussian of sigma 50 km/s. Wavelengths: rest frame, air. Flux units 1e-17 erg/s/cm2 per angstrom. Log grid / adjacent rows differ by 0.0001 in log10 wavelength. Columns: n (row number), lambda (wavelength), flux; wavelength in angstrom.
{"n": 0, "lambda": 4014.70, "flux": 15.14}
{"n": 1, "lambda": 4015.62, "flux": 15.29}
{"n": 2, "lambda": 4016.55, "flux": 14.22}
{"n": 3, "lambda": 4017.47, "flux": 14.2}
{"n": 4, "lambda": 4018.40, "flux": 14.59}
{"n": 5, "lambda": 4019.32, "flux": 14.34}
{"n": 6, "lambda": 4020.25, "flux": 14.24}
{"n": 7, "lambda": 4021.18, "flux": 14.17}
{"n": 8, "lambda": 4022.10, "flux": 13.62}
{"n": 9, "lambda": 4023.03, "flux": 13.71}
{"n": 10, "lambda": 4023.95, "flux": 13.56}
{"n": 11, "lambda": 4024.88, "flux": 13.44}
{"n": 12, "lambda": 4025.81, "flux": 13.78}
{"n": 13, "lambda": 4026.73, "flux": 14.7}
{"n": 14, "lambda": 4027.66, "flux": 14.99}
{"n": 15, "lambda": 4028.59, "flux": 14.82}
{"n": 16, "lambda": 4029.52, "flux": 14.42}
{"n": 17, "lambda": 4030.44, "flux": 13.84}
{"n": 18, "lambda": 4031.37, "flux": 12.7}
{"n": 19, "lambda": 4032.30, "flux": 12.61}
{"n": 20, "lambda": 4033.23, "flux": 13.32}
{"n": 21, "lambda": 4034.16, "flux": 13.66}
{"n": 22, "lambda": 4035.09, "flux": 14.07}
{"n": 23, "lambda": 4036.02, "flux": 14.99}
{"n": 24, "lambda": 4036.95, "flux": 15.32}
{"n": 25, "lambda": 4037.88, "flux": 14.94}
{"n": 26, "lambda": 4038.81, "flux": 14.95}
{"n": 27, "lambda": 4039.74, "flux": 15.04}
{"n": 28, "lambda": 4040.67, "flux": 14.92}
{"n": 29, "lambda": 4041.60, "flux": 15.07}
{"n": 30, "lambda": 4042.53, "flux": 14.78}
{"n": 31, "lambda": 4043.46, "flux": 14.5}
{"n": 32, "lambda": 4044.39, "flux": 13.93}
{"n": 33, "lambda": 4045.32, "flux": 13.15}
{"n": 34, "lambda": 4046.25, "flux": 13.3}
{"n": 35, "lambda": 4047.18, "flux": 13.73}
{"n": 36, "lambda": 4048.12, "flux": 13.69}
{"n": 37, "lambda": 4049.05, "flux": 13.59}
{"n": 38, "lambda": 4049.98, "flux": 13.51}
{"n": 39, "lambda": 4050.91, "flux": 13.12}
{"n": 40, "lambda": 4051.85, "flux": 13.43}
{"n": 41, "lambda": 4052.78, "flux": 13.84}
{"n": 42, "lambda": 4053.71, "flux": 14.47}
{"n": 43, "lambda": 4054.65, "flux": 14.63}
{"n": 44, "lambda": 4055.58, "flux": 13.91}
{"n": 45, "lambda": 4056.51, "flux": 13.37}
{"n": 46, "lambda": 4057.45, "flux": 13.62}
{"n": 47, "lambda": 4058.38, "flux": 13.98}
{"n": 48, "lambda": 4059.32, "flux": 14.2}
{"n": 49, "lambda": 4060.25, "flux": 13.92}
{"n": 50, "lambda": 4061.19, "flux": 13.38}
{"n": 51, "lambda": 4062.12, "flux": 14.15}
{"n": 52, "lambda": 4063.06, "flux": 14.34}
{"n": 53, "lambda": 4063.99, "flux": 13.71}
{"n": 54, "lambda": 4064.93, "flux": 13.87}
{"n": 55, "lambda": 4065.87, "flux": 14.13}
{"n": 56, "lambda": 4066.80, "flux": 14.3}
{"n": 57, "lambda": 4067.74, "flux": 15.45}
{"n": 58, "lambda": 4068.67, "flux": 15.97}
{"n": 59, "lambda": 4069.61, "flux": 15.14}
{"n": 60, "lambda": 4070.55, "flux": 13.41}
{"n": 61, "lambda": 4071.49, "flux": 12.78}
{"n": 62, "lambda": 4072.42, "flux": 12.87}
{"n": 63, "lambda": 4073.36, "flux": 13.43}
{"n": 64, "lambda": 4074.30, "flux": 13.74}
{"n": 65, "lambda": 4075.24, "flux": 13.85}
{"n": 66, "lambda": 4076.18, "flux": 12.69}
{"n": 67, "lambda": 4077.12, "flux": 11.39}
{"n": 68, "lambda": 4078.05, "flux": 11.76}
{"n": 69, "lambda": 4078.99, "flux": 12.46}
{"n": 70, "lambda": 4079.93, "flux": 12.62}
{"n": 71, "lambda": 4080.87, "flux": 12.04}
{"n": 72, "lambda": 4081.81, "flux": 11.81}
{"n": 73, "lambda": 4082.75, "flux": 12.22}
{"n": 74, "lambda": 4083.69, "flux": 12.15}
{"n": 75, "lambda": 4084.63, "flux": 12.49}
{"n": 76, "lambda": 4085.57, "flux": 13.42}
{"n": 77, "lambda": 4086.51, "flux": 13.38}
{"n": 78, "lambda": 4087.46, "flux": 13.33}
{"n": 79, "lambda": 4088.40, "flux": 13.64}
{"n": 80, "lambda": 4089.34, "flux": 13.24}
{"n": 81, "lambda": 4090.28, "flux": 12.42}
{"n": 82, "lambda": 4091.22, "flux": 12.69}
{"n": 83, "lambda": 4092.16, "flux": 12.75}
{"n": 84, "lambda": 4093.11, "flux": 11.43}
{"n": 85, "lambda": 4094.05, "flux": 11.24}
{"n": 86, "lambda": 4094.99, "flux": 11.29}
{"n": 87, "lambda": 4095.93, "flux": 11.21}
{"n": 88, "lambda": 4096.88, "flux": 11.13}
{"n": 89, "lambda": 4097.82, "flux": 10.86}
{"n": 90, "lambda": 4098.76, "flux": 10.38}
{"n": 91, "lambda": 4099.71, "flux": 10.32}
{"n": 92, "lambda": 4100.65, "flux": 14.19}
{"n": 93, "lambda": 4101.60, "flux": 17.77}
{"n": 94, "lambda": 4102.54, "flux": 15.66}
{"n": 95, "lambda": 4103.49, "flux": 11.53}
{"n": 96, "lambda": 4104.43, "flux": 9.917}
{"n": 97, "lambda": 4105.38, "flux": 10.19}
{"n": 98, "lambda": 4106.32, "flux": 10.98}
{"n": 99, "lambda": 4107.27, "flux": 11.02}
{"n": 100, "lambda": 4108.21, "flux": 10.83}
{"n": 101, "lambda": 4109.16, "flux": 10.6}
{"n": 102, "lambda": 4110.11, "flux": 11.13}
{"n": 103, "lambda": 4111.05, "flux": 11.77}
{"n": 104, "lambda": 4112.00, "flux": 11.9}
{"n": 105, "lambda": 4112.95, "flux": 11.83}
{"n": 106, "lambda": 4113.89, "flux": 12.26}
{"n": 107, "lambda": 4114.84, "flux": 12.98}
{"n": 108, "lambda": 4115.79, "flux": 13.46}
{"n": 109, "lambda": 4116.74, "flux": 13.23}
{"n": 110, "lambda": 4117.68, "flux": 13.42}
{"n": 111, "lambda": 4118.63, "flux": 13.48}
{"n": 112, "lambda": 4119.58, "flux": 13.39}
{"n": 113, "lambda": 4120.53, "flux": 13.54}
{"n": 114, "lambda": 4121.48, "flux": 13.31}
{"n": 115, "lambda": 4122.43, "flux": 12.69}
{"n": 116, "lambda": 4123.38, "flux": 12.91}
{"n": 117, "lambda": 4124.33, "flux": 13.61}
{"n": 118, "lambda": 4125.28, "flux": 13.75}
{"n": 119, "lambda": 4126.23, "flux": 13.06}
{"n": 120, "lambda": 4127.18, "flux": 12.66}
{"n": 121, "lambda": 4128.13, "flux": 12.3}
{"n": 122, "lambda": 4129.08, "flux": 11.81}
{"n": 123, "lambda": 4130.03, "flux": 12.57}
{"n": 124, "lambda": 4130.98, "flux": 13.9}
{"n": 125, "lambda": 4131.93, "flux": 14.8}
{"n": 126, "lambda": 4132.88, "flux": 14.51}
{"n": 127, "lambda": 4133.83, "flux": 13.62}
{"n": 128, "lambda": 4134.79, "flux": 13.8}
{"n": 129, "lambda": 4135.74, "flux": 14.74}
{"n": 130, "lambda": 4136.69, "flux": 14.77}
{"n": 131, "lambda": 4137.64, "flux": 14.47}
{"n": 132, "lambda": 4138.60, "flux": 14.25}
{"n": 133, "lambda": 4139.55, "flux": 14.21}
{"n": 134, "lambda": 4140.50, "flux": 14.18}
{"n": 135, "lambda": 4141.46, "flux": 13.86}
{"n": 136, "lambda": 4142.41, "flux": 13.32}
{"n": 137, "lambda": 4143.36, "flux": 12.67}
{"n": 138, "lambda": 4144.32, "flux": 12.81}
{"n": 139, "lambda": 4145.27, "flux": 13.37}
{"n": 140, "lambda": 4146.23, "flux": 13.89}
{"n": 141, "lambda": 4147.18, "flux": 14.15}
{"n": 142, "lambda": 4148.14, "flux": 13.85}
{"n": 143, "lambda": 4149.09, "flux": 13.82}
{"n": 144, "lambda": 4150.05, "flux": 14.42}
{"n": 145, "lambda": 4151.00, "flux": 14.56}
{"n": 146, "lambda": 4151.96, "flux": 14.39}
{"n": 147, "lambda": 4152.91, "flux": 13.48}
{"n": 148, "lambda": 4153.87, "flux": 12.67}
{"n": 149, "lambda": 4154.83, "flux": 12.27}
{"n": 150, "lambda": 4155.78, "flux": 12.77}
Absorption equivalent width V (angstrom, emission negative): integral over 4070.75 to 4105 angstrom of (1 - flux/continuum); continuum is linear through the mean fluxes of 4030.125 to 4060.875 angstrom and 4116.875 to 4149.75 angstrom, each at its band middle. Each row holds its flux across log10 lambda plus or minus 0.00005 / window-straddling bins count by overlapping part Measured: 3.2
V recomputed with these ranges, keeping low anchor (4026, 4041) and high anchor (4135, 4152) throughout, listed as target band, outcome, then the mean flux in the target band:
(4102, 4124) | 2.8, 12.3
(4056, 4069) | 0.1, 14.2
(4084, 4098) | 1.8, 12.3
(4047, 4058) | 0.4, 13.7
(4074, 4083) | 1.1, 12.4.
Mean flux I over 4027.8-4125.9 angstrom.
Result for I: 13.2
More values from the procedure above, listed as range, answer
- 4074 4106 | 12.4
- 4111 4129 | 12.9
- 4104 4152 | 13.1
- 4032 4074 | 14.1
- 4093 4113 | 11.7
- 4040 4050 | 14.1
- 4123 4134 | 13.3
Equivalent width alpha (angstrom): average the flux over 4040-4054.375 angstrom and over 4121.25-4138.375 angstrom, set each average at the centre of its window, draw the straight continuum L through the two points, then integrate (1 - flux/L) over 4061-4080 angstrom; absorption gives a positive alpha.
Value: 0.31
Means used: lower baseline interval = 14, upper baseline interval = 13.5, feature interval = 13.6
